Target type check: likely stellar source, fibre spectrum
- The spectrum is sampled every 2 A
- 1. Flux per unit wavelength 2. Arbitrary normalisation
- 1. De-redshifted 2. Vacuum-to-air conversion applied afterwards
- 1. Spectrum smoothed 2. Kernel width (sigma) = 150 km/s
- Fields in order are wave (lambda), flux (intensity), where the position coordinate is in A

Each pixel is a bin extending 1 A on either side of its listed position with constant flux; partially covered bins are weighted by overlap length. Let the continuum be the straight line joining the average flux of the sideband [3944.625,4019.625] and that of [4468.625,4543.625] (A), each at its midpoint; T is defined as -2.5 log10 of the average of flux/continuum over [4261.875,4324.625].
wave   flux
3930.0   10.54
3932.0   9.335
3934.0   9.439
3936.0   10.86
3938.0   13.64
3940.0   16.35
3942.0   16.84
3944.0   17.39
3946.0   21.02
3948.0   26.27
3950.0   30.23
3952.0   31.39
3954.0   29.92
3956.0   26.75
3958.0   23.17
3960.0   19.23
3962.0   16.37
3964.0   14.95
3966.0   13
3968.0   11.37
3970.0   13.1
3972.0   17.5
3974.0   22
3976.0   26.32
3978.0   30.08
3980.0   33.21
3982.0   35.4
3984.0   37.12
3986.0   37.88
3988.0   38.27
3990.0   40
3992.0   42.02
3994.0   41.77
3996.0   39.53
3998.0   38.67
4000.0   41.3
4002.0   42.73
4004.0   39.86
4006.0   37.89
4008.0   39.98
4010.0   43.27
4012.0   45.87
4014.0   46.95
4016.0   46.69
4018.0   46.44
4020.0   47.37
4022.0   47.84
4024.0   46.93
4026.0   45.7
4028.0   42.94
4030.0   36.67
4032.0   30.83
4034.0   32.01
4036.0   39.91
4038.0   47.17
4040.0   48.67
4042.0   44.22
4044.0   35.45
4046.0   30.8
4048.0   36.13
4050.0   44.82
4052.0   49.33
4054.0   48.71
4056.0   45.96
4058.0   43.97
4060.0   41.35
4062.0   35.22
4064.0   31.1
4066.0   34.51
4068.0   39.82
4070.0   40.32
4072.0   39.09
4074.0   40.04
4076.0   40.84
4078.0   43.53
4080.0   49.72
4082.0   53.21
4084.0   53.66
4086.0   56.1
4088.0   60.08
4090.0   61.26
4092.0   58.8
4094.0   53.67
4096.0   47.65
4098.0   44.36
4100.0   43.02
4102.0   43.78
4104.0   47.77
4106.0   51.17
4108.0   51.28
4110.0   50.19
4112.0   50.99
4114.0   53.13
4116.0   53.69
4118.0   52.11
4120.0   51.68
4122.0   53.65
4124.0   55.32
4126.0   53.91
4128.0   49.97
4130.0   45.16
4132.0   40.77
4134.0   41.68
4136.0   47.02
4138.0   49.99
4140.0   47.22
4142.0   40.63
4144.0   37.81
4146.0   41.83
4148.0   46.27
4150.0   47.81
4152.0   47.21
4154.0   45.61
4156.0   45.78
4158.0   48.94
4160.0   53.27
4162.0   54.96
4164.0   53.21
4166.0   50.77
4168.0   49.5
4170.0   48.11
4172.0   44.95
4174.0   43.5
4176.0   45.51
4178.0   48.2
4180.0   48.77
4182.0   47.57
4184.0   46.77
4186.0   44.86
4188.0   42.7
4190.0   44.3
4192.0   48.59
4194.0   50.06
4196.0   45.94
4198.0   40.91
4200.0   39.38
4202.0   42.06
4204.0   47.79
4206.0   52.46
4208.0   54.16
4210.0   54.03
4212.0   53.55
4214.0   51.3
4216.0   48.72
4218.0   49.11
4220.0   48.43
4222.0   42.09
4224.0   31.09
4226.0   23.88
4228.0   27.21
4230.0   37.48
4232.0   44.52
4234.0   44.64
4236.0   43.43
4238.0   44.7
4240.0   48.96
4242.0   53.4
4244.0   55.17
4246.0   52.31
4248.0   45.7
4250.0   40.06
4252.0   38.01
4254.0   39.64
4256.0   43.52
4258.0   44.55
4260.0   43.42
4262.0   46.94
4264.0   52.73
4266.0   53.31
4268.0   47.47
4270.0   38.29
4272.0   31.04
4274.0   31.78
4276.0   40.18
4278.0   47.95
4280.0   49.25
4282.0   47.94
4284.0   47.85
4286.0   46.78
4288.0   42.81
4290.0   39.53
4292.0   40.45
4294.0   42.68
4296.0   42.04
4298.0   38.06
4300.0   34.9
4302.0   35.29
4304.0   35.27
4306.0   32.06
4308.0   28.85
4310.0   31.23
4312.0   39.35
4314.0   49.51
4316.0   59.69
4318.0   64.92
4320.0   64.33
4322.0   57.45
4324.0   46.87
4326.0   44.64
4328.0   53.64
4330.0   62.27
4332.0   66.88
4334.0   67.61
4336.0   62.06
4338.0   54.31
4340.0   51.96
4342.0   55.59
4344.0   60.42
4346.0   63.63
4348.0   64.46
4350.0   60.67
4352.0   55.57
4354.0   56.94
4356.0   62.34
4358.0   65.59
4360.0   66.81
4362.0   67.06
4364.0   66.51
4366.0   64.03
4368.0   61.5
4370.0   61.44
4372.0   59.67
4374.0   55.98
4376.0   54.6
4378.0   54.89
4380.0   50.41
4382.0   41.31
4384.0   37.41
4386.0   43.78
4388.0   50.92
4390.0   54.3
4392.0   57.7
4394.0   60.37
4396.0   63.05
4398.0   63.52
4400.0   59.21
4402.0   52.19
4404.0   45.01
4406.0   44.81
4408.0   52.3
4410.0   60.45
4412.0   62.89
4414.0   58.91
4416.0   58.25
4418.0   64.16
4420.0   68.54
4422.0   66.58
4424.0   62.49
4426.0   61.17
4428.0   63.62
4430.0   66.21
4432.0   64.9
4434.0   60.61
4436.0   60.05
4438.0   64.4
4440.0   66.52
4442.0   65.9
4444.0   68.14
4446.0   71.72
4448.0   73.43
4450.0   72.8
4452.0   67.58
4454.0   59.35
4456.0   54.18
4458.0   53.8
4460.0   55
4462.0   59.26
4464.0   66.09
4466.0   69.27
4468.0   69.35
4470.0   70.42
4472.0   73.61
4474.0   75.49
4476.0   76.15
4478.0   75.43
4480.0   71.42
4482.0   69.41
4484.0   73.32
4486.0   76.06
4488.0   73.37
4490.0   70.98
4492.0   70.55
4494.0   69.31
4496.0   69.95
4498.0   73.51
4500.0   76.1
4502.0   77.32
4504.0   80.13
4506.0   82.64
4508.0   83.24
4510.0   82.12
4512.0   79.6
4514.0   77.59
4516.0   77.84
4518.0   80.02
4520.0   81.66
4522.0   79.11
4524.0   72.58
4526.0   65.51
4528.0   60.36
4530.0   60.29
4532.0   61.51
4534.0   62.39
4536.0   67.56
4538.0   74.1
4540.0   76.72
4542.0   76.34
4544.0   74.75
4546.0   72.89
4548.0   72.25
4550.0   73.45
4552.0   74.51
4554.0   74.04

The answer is 0.28 mag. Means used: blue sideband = 32.1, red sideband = 73.6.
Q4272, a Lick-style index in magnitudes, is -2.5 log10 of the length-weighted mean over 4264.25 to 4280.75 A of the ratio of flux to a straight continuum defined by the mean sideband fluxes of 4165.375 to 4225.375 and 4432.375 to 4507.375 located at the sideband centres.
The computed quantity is 0.23 mag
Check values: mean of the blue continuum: 46.7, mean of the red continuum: 69.3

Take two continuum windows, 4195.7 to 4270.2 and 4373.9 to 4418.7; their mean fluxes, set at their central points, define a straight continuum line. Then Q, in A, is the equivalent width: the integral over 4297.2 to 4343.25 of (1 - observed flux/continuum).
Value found 0.44 A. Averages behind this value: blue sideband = 45.1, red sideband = 54.1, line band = 49.5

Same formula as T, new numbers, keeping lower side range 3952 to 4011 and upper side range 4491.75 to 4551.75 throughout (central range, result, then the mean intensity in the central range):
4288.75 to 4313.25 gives 0.46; 36.8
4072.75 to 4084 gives -0.19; 46.1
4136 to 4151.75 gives -0.03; 44.8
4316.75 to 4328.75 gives 0.05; 55.4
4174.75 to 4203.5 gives 0.04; 45.4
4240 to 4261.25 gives 0.14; 45.8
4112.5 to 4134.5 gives -0.19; 50.3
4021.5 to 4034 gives -0.18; 40.8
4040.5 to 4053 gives -0.13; 40.5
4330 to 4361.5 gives -0.02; 61.1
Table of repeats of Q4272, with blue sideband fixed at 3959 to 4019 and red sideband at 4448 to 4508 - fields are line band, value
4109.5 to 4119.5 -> -0.21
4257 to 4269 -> 0.13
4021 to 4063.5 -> -0.12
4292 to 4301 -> 0.39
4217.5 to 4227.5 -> 0.32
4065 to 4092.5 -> -0.19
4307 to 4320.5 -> 0.21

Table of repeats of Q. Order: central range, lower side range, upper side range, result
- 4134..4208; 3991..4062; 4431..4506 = 6.10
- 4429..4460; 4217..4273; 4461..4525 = 1.81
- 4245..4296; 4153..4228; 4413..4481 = 8.49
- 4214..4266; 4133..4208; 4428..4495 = 7.80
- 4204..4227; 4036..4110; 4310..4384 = 2.39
